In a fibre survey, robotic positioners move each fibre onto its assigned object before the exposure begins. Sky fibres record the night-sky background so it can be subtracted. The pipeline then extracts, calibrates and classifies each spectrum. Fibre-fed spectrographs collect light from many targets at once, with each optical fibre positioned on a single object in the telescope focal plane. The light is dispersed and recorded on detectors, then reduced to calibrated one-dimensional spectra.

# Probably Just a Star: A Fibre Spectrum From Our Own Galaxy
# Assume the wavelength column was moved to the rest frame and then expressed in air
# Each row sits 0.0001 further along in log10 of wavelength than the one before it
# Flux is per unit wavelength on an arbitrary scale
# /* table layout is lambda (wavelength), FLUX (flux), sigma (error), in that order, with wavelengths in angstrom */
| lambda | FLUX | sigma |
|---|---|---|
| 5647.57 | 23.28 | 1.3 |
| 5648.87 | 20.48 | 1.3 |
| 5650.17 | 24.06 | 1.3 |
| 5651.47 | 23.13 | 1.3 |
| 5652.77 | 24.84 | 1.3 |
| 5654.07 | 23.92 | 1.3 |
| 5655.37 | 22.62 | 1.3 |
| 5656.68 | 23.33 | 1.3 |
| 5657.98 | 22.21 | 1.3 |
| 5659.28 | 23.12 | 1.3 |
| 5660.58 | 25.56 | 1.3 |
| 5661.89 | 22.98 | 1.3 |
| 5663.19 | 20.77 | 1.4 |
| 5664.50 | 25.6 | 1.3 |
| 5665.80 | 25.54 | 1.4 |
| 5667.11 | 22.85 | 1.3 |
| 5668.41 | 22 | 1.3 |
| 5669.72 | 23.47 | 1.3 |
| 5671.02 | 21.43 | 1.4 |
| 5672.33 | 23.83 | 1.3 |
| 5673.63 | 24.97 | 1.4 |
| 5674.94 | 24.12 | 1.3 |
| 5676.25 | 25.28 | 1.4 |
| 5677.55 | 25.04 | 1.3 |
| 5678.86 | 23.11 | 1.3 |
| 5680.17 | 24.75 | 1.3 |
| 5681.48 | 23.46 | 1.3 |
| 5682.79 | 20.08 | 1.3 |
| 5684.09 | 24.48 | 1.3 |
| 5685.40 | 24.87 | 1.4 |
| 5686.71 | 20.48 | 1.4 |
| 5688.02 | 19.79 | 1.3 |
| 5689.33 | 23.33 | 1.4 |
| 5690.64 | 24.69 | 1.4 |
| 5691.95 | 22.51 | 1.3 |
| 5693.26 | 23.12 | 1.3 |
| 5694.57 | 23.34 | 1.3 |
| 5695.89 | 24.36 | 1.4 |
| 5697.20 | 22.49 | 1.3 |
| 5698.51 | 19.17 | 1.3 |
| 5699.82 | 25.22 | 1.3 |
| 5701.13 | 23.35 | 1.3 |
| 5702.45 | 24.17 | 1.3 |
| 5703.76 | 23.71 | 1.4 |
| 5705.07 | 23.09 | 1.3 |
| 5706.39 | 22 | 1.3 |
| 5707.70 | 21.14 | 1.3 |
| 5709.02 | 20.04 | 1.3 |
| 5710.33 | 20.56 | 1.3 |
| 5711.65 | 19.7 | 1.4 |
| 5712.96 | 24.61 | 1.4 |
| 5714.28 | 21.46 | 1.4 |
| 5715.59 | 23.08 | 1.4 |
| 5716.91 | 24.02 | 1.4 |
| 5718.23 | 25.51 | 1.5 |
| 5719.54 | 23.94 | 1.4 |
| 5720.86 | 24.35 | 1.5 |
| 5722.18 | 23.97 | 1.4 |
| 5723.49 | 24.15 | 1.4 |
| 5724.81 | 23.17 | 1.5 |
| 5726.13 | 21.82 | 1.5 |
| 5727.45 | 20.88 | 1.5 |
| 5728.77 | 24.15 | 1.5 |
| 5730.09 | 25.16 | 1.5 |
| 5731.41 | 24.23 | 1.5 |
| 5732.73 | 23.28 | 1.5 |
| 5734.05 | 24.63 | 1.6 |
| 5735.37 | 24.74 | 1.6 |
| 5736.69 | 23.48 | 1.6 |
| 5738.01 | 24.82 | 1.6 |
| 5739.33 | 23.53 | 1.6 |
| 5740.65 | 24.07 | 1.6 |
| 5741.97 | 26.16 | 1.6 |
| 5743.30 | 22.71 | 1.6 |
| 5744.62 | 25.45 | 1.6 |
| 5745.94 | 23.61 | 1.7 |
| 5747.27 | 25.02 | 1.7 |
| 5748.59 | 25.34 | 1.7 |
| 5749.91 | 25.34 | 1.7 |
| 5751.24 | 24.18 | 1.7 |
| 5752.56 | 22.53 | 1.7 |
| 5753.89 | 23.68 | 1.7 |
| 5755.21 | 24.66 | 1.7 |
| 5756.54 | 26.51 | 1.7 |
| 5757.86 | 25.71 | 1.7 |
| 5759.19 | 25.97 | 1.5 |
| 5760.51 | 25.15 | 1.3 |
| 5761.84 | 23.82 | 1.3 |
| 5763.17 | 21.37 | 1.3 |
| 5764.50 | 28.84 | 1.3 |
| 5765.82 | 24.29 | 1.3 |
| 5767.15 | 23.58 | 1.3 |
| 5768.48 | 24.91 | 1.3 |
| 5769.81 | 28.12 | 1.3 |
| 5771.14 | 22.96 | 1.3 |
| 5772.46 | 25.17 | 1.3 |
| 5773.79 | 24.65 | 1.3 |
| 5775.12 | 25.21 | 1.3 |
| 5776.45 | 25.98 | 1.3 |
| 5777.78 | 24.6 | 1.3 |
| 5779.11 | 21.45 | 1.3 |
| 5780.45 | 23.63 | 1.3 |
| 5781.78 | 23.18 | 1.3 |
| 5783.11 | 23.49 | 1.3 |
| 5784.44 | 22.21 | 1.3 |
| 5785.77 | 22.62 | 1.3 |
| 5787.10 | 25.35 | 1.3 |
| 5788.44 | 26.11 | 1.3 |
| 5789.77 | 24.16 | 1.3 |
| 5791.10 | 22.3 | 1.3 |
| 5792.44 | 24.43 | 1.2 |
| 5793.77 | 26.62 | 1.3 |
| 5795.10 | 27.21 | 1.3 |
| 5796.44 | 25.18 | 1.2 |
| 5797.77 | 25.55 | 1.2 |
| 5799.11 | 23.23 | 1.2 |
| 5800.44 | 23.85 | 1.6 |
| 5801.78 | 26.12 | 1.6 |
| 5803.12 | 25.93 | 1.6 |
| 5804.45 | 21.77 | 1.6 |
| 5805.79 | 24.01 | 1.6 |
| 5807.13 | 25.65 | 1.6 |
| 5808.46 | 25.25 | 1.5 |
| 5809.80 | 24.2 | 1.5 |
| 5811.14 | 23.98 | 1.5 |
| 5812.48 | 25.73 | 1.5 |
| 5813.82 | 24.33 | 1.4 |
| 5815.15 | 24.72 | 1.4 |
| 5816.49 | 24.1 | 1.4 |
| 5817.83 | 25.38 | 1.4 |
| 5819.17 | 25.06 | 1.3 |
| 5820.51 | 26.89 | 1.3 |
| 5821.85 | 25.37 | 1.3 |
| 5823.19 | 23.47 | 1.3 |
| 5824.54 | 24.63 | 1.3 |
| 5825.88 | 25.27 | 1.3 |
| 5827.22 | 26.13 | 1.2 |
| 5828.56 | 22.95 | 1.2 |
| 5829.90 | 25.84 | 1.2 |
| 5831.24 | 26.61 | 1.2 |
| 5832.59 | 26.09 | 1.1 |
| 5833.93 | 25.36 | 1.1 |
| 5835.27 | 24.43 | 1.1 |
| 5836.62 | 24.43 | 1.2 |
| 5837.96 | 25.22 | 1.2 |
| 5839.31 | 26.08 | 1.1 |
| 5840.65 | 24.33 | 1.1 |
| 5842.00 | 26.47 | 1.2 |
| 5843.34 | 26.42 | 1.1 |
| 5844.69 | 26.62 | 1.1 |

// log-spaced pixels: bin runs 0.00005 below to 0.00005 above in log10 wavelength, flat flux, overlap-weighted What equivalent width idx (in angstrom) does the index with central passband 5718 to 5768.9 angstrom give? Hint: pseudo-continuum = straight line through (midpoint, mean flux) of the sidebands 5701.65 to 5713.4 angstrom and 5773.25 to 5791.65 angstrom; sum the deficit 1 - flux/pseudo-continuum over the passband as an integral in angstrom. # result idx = -3.0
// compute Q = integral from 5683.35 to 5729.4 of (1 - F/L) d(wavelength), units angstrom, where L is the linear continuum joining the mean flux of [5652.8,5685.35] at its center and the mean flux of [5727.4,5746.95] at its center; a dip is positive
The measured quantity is 2.0 angstrom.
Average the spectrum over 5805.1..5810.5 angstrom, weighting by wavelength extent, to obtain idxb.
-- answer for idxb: 24.7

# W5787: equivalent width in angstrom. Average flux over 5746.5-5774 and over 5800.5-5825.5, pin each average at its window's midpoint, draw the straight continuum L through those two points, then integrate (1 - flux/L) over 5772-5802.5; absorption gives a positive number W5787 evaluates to 0.5 angstrom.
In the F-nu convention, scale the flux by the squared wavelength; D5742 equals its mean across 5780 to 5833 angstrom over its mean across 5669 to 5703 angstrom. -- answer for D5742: 1.11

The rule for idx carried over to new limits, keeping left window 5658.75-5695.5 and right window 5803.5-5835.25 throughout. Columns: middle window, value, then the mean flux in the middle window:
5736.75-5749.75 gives -0.2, 24.5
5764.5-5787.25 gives 0.1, 24.3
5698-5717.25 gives 1.1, 22.4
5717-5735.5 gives 0.1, 23.8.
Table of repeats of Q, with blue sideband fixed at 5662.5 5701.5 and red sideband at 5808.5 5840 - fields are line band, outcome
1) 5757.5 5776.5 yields -0.5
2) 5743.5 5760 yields -0.4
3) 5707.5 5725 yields 0.6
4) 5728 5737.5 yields -0.1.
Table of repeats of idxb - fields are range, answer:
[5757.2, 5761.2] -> 25.6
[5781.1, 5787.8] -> 23.4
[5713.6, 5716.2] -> 22.3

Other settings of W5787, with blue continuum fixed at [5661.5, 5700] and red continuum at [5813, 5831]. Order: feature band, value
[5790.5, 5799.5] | -0.1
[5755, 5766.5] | -0.4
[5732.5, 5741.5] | -0.1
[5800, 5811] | 0.1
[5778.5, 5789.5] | 0.4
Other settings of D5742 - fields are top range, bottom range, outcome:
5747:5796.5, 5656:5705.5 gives 1.09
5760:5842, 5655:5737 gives 1.11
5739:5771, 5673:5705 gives 1.09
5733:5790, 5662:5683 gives 1.07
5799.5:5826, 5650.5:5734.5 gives 1.11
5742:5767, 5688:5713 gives 1.12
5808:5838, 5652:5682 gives 1.11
